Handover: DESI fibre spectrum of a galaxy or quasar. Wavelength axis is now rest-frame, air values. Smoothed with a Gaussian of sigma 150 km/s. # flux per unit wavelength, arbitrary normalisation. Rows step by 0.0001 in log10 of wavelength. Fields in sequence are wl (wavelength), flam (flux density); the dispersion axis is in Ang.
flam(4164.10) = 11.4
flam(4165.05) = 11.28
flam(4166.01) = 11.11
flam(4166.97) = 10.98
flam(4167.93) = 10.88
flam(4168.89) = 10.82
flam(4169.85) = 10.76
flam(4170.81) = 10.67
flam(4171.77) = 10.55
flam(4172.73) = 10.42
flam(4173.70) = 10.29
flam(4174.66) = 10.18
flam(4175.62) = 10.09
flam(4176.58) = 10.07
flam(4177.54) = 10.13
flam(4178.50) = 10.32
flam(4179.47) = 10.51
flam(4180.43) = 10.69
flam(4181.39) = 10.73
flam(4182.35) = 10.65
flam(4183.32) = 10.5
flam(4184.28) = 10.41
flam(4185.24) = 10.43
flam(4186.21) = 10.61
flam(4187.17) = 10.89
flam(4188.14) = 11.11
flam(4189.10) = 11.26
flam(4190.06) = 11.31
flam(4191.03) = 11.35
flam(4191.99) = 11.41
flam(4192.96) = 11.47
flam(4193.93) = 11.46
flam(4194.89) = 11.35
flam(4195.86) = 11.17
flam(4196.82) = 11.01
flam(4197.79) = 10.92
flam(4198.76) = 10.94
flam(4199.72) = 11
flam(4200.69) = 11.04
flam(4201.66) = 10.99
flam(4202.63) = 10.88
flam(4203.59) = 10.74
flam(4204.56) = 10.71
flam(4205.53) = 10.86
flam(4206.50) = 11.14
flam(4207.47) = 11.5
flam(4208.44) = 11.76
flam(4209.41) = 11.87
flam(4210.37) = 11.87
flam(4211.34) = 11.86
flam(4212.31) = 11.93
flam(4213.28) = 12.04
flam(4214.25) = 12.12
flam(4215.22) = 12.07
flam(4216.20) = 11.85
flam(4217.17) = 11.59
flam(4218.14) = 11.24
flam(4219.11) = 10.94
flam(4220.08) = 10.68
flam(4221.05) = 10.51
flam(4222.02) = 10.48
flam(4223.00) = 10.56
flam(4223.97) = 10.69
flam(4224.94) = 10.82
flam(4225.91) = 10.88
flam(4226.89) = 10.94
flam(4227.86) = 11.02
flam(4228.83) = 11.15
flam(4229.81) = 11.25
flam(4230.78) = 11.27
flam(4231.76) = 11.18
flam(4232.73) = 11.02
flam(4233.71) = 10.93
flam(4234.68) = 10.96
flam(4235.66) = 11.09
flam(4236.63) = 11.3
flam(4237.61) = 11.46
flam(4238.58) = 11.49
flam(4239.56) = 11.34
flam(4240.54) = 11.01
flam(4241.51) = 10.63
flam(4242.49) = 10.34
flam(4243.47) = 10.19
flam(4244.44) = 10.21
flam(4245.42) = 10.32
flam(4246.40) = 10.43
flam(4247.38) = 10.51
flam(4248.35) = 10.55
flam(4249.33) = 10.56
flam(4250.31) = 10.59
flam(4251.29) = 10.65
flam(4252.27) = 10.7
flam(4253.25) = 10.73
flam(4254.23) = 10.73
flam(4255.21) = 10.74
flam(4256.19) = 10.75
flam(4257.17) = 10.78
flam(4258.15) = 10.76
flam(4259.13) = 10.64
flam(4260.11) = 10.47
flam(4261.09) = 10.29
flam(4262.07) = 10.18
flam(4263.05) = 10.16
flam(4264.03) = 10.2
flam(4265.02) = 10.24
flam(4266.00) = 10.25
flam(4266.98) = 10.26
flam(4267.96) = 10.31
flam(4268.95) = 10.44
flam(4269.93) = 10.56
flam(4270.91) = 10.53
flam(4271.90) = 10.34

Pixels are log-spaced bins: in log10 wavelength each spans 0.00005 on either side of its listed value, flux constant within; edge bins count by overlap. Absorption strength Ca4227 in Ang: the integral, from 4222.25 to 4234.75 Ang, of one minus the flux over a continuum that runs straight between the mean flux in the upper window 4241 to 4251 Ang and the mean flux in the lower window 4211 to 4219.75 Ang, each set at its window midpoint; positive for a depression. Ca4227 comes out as 0.2 Ang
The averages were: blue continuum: 11.7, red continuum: 10.4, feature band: 11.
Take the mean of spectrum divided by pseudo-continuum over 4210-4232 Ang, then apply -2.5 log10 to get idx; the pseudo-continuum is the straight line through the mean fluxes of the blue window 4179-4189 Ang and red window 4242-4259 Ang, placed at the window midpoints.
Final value -0.06 mag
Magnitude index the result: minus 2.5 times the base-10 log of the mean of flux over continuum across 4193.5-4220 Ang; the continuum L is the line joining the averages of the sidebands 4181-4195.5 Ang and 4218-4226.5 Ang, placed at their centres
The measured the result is -0.05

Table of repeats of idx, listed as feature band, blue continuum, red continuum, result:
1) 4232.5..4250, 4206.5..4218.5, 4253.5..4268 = 0.02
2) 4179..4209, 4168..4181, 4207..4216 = 0.02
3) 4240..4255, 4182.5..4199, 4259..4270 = -0.01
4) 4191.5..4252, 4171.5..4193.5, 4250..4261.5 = -0.04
